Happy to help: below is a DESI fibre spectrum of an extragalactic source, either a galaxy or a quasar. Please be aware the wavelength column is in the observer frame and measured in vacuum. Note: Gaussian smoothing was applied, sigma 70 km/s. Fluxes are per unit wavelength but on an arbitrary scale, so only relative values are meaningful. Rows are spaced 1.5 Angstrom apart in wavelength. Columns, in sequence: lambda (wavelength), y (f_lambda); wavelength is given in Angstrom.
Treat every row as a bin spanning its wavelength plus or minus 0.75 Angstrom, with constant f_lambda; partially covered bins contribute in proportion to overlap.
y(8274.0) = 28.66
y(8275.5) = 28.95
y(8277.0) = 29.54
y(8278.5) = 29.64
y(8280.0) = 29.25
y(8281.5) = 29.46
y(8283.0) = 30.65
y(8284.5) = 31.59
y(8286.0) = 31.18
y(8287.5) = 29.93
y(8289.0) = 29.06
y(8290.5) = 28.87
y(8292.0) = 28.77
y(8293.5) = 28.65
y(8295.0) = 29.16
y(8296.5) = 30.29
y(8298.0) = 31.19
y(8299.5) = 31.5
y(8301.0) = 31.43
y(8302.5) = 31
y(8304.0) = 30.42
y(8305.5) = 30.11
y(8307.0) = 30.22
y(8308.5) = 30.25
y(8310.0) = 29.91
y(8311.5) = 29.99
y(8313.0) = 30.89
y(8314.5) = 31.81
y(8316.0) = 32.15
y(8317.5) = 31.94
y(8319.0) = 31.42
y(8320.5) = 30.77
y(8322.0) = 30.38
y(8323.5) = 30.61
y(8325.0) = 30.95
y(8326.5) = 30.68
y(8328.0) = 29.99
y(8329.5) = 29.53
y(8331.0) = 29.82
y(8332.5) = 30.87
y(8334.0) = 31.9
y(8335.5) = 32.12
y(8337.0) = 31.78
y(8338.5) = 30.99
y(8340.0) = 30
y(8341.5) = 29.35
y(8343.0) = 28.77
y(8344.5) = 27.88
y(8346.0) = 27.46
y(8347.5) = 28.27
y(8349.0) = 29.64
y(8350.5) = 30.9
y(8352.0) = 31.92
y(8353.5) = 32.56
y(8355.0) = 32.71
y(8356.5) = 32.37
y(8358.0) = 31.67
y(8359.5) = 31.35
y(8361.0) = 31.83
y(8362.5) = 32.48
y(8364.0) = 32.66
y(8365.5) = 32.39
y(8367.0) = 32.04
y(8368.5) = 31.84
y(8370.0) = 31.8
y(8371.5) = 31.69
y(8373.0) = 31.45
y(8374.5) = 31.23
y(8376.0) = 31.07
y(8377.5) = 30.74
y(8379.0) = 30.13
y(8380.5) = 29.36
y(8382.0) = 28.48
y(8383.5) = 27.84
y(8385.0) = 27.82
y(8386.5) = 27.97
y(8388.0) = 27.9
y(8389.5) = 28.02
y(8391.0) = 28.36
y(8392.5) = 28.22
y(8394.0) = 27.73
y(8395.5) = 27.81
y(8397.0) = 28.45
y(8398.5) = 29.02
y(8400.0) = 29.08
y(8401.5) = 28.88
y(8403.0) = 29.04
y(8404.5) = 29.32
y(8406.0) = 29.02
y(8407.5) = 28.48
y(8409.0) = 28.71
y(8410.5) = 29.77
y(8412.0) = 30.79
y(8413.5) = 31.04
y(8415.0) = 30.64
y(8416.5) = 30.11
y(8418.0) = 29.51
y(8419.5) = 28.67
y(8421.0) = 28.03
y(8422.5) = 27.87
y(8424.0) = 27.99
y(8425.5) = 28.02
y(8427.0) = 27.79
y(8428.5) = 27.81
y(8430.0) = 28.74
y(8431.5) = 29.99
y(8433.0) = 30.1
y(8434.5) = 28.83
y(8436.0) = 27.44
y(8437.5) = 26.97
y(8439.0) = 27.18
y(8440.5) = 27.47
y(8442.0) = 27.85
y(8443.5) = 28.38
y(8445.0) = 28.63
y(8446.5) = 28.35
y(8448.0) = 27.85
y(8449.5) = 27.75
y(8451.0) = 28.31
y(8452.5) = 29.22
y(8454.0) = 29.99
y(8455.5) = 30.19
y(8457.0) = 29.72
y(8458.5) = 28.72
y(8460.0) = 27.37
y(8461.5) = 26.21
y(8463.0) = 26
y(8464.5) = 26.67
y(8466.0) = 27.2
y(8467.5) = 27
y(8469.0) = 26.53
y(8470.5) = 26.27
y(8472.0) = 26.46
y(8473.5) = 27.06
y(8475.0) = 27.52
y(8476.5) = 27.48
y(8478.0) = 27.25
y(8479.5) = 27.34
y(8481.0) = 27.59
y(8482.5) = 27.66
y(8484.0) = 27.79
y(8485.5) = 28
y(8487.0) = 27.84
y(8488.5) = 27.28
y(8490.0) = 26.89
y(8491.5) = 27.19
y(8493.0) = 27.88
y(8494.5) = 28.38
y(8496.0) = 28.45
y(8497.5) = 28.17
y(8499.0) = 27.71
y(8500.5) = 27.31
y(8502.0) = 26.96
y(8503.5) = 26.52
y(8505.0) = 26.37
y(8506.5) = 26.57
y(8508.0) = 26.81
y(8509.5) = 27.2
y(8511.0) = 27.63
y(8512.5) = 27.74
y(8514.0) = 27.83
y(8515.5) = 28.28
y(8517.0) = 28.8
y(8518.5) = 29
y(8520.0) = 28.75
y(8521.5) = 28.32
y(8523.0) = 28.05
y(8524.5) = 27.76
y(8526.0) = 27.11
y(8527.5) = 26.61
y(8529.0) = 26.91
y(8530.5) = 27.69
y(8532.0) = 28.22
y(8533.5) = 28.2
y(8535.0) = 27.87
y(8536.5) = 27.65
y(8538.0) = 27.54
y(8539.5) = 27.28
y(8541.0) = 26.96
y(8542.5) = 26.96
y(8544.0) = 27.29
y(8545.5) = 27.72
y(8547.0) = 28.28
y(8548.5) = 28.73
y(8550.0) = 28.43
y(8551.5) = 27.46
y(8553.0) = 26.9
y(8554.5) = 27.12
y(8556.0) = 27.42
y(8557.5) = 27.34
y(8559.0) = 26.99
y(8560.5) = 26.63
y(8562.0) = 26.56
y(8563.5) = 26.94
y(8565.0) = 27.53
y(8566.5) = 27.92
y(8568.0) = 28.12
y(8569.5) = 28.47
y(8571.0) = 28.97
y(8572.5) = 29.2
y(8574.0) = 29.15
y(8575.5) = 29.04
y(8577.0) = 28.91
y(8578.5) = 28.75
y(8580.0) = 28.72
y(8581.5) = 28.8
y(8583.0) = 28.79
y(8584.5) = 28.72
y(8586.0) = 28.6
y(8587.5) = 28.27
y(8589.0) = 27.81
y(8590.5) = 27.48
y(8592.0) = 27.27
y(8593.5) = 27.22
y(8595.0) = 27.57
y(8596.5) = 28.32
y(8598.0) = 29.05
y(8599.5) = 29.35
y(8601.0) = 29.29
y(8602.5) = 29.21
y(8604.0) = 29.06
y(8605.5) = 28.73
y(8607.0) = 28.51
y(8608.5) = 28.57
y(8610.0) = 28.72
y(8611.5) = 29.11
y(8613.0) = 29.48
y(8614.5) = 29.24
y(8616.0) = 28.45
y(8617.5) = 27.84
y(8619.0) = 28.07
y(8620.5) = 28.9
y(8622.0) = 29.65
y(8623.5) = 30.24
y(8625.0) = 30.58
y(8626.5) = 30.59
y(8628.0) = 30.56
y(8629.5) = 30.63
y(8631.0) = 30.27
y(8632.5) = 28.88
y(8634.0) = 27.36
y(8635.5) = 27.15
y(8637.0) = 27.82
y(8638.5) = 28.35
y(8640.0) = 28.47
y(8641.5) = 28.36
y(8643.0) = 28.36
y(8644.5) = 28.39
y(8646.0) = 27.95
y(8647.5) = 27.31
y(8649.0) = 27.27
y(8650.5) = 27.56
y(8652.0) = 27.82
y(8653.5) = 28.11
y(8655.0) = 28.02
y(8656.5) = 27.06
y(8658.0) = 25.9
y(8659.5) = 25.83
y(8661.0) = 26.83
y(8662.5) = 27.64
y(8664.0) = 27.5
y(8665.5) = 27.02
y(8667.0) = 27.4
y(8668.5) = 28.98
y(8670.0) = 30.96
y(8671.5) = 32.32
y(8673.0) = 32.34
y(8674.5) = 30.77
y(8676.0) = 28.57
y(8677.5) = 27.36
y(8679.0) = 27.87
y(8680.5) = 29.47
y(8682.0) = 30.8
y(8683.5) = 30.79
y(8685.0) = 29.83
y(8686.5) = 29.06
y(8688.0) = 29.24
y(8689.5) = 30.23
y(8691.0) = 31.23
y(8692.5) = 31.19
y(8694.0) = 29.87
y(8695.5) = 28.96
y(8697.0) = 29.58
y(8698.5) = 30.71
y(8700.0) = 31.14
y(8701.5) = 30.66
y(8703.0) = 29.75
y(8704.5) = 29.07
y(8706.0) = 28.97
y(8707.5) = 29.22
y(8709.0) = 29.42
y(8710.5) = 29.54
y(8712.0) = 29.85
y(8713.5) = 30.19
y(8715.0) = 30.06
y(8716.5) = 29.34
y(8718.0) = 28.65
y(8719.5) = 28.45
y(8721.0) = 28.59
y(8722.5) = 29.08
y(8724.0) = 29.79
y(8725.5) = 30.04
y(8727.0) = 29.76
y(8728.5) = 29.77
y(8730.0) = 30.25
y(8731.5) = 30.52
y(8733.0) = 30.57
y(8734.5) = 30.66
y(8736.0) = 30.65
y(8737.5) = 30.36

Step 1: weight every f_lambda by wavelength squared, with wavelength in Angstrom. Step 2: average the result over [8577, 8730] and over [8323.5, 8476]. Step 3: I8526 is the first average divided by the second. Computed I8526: 1.05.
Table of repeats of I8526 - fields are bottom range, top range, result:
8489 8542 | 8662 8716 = 1.12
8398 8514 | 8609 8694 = 1.08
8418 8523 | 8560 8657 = 1.06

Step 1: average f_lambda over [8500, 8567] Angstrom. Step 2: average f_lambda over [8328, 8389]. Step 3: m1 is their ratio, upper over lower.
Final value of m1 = 0.90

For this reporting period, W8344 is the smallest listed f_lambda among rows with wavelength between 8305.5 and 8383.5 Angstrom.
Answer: 27.46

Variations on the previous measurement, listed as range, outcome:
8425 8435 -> 27.79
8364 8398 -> 27.73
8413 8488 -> 26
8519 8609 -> 26.56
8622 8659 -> 25.9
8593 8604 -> 27.22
